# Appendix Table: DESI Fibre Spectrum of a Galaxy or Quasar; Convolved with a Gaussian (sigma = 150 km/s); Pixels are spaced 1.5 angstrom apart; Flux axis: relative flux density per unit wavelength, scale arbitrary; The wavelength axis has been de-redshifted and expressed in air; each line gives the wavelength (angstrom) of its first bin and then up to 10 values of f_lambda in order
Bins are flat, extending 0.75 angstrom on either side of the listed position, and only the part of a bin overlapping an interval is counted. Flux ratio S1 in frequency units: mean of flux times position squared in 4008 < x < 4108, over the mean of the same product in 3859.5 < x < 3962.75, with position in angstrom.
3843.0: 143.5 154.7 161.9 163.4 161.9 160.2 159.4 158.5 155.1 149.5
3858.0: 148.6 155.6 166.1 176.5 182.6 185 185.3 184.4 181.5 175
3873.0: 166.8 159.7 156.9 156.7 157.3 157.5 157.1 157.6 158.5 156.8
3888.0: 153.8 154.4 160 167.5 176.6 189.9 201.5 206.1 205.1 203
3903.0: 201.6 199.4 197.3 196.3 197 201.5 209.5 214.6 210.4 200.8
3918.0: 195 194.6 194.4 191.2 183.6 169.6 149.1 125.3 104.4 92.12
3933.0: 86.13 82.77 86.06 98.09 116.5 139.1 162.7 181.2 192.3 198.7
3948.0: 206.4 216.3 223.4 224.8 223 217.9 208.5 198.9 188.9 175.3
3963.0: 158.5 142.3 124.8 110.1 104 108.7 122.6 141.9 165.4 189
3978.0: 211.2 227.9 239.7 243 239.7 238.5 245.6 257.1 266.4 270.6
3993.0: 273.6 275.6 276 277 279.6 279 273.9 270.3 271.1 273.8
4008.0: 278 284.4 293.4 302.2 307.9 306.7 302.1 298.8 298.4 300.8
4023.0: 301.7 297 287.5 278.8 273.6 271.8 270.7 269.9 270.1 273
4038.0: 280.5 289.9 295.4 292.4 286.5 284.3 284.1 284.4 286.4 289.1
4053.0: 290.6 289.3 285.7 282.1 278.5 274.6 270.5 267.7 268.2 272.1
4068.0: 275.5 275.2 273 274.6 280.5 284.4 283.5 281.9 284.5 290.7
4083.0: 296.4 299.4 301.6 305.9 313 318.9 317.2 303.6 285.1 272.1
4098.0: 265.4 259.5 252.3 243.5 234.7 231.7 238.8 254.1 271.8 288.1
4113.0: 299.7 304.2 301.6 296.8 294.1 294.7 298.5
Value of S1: 1.7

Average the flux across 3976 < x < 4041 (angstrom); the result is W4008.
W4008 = 273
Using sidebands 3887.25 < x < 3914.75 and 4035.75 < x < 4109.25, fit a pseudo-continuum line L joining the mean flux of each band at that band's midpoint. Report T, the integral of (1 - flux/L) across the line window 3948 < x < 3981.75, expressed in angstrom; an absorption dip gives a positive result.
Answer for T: 6.8 angstrom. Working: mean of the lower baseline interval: 191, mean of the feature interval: 179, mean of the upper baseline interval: 280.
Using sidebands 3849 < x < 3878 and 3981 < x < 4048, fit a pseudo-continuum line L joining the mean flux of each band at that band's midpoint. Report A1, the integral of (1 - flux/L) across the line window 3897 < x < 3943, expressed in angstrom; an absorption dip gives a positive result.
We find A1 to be 8.5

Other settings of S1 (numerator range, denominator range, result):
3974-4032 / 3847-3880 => 1.74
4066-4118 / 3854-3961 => 1.77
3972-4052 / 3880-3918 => 1.53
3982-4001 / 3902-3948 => 1.64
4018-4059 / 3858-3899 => 1.83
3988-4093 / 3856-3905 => 1.79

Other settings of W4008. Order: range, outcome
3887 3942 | 168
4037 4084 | 282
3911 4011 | 197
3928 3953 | 149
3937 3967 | 180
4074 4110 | 279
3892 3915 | 199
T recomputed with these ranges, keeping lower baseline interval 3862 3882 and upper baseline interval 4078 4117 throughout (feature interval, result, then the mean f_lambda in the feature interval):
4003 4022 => -4.1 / 292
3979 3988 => -0.6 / 240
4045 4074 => -1.8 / 279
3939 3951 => 1.4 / 183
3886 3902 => 0.2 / 180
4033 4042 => -1.0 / 280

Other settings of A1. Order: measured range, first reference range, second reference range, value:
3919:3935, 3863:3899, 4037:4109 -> 4.3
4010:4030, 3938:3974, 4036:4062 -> -3.8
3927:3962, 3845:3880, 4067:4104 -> 7.9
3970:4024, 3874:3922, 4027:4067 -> -1.6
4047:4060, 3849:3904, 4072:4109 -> -1.3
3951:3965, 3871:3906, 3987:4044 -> 2.2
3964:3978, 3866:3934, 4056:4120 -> 5.0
